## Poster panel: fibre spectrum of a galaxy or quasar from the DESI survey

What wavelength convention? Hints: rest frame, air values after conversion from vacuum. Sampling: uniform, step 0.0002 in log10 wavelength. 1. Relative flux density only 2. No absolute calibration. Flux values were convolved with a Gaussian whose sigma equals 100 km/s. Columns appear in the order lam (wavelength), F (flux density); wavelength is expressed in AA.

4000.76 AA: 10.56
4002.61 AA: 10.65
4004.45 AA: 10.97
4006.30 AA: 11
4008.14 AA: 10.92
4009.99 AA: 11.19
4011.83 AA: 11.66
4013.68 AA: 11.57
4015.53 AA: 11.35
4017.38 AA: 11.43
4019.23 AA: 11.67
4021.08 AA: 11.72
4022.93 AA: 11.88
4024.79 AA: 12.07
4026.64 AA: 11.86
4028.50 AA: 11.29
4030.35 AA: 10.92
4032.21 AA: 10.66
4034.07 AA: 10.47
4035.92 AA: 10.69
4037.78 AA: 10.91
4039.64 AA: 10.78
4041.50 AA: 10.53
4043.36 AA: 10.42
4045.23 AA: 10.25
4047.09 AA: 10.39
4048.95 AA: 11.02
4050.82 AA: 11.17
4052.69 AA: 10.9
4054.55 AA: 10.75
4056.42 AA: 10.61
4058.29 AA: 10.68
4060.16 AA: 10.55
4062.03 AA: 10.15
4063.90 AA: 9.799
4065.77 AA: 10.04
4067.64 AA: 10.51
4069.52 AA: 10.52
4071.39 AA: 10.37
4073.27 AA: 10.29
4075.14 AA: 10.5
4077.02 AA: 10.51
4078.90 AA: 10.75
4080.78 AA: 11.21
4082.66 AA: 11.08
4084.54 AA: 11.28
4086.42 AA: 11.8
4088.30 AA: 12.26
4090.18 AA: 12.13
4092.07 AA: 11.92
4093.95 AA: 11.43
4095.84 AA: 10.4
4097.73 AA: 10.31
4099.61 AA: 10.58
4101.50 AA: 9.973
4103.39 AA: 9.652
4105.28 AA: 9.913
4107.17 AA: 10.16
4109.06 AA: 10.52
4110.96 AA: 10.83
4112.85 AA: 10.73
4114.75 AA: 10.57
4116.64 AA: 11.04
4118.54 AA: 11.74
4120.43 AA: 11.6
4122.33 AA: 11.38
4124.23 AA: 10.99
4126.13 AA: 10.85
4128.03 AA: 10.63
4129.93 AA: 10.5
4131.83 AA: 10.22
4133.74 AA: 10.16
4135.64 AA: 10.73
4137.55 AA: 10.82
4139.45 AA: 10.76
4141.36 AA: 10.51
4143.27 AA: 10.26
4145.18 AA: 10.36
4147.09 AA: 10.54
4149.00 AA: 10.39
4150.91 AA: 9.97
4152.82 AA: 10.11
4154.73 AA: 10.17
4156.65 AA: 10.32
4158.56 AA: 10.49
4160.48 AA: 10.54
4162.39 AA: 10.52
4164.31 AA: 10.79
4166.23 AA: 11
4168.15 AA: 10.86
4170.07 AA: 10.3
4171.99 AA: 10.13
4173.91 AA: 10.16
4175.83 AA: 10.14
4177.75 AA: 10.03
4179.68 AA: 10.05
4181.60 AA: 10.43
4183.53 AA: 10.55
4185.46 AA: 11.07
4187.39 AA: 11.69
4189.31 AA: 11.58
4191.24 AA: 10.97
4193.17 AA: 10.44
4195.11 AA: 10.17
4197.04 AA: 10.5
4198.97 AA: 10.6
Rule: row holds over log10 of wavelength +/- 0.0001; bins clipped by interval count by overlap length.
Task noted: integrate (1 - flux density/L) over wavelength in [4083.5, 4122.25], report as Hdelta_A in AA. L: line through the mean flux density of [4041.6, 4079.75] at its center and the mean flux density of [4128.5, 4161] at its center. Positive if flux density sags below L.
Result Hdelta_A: -1.8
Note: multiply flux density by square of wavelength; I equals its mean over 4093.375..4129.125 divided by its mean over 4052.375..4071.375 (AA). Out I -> 1.0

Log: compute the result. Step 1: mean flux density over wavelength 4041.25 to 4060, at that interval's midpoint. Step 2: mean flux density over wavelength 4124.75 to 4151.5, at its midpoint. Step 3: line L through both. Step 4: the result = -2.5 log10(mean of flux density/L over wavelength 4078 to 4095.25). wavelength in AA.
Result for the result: -0.09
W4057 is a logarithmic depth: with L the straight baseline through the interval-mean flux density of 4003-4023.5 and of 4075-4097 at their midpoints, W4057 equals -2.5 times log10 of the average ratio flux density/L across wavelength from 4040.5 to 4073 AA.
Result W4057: 0.08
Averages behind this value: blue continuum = 11.4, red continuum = 11.3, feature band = 10.5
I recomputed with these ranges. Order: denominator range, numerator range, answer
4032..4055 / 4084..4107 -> 1.05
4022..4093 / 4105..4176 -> 1.01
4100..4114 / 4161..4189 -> 1.06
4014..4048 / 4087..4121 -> 1.02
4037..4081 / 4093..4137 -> 1.04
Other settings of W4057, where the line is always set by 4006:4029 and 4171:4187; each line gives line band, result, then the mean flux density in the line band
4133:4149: 0.013 mag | 10.5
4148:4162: 0.025 mag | 10.3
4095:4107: 0.081 mag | 10.1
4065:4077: 0.076 mag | 10.4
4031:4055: 0.064 mag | 10.7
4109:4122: -0.023 mag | 11.1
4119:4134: -0.011 mag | 10.9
